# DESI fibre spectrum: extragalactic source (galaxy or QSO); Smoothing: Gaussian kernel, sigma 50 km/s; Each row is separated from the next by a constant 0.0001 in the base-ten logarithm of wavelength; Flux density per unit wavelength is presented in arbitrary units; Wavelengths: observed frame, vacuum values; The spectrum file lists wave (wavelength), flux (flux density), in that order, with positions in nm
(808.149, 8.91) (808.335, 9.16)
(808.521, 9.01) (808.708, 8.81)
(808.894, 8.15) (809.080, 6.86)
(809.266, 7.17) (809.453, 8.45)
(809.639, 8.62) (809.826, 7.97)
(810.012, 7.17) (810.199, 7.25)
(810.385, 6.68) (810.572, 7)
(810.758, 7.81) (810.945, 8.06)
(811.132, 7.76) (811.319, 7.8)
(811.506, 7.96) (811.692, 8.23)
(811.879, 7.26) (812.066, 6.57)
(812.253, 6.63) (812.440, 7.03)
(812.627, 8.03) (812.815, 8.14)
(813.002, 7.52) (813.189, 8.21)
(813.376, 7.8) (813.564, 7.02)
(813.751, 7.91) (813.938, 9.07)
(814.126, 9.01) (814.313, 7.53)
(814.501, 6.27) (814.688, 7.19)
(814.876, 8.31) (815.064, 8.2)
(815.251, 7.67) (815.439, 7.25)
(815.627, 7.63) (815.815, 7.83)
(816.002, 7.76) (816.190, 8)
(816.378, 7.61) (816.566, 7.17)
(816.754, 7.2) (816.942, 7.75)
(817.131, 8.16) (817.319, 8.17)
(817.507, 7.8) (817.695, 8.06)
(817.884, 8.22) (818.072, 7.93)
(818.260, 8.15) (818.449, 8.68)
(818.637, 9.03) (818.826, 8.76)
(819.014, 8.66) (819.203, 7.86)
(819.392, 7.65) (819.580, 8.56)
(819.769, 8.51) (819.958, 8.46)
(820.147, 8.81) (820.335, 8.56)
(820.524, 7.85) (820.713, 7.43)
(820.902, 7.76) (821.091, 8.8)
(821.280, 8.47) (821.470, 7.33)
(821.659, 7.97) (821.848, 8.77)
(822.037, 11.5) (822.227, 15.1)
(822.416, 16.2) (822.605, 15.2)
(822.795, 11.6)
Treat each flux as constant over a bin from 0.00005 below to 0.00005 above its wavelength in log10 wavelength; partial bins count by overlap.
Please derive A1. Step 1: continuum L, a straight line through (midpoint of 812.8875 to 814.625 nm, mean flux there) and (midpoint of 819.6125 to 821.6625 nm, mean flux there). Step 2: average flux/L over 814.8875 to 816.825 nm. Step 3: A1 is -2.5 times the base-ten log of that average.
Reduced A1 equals 0.04 mag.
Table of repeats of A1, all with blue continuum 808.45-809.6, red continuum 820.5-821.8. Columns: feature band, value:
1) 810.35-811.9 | 0.054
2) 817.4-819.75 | -0.039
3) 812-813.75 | 0.080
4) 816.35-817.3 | 0.055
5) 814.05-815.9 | 0.049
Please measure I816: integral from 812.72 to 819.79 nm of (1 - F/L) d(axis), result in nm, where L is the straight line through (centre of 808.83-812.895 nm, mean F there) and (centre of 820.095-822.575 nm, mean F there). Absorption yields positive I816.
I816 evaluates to 0.59 nm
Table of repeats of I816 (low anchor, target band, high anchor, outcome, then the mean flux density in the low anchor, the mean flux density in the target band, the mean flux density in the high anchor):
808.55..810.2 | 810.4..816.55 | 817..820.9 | 0.29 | 7.9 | 7.67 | 8.25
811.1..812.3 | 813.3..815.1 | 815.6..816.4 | -0.04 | 7.48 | 7.82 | 7.8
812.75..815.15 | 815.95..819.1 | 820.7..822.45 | 0.26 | 7.86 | 8.07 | 9.83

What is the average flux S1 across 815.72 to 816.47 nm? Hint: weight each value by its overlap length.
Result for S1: 7.81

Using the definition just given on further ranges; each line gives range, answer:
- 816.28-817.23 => 7.58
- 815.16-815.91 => 7.6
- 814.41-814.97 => 7.26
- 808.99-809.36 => 7.01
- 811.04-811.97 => 7.81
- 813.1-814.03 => 8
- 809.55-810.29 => 7.74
